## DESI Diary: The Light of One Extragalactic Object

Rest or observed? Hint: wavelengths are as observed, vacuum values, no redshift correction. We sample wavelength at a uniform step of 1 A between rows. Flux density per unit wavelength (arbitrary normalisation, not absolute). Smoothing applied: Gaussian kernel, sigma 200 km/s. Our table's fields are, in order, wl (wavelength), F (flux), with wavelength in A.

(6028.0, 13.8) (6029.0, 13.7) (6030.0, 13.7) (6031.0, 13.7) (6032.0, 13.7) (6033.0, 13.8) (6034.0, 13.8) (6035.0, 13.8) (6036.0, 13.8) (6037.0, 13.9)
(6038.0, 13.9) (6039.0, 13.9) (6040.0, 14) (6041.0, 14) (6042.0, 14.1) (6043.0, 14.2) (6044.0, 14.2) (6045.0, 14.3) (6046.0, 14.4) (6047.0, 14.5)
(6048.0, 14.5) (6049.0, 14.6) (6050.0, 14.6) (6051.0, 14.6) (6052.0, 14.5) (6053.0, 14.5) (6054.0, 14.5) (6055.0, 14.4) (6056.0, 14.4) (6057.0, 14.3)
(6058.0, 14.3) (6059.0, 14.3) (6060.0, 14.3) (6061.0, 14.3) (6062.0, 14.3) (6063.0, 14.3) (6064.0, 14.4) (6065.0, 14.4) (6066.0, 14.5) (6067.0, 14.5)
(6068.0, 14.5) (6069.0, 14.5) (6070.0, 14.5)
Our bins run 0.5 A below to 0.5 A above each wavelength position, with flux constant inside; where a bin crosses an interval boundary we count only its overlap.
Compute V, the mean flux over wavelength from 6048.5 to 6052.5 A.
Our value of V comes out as 14.6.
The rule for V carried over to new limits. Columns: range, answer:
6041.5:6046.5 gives 14.2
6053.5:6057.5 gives 14.4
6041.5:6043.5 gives 14.1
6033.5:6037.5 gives 13.8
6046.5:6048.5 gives 14.5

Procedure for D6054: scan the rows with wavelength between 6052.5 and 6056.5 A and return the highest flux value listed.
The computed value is 14.5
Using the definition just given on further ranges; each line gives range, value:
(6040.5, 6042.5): 14.1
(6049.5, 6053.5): 14.6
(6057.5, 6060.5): 14.3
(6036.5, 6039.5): 13.9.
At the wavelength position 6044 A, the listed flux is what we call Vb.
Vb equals 14.2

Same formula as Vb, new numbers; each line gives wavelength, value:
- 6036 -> 13.8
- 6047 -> 14.5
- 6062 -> 14.3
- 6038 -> 13.9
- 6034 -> 13.8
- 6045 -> 14.3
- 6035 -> 13.8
